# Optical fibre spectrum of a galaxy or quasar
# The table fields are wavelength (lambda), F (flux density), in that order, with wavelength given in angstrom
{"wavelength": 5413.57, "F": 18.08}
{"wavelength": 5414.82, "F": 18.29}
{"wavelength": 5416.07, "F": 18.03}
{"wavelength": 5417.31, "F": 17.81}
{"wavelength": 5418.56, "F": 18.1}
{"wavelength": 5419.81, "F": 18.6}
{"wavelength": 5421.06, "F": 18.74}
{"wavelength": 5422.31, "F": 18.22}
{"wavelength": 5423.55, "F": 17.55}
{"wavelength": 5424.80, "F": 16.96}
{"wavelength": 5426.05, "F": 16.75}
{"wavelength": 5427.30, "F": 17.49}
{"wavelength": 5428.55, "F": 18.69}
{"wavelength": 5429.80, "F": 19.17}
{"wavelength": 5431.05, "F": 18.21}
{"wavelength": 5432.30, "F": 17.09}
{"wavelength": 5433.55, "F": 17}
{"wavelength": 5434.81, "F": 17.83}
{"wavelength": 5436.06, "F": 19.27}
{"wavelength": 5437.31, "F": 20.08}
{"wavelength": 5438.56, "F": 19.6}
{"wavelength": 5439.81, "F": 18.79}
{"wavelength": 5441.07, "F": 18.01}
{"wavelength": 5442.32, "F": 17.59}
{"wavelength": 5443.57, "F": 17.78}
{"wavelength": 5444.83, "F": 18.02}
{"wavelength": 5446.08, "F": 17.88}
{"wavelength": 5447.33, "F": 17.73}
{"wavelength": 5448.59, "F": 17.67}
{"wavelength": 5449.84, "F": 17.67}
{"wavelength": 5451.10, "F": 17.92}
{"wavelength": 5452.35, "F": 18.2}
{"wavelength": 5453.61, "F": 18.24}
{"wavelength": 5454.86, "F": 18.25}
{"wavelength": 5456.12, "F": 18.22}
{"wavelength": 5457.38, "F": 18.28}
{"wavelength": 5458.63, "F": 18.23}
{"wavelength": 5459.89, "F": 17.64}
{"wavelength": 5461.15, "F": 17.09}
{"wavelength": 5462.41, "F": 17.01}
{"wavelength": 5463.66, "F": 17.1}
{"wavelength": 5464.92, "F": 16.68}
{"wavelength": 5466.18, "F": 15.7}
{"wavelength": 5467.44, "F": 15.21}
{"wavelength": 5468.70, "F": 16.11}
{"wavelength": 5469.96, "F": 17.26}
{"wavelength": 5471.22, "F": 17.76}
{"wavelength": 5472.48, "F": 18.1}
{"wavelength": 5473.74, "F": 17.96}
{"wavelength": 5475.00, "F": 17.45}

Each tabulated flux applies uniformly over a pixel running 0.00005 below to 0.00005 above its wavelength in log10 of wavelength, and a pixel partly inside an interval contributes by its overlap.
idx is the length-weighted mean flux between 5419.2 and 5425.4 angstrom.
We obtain 18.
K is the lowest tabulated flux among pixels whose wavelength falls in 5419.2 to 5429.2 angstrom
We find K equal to 16.75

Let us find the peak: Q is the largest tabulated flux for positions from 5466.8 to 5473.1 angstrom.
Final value 18.1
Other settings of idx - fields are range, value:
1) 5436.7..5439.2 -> 19.9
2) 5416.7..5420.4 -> 18.1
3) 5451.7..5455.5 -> 18.2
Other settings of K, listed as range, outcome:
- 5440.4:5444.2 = 17.59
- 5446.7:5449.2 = 17.67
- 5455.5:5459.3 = 18.22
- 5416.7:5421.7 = 17.81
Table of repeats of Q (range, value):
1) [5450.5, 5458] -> 18.28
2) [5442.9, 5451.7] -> 18.02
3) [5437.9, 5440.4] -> 19.6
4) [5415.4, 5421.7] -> 18.74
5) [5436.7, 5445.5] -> 20.08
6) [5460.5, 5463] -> 17.09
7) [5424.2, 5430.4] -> 19.17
